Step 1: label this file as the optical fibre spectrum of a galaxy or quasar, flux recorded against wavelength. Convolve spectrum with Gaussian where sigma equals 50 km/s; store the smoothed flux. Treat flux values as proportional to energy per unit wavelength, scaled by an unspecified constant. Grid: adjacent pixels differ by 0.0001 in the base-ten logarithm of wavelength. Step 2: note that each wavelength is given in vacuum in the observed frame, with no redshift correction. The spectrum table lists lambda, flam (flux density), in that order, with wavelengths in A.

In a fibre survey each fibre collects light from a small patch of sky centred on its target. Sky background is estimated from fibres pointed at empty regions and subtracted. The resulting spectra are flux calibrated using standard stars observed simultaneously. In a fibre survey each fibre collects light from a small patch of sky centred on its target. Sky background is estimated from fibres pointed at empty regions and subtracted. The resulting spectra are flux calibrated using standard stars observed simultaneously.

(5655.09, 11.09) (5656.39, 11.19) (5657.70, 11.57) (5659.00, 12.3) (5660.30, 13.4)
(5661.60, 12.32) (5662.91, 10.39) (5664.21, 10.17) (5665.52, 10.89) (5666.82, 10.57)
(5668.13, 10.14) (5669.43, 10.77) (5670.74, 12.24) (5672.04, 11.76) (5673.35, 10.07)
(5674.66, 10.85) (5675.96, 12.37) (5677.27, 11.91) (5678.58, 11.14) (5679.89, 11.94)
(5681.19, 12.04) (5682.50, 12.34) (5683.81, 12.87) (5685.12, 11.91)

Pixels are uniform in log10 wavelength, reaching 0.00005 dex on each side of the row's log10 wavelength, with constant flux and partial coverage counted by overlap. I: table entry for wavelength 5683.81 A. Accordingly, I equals 12.87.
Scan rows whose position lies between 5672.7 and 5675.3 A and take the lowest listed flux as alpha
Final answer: 10.07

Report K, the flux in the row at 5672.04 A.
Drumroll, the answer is 11.76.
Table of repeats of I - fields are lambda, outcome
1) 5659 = 12.3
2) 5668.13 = 10.14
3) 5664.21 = 10.17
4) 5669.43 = 10.77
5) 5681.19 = 12.04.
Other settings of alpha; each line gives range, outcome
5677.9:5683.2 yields 11.14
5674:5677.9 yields 10.85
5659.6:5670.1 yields 10.14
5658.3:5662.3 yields 12.3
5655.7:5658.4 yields 11.19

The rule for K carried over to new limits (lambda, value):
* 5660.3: 13.4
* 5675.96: 12.37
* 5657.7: 11.57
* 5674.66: 10.85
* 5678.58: 11.14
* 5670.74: 12.24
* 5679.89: 11.94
